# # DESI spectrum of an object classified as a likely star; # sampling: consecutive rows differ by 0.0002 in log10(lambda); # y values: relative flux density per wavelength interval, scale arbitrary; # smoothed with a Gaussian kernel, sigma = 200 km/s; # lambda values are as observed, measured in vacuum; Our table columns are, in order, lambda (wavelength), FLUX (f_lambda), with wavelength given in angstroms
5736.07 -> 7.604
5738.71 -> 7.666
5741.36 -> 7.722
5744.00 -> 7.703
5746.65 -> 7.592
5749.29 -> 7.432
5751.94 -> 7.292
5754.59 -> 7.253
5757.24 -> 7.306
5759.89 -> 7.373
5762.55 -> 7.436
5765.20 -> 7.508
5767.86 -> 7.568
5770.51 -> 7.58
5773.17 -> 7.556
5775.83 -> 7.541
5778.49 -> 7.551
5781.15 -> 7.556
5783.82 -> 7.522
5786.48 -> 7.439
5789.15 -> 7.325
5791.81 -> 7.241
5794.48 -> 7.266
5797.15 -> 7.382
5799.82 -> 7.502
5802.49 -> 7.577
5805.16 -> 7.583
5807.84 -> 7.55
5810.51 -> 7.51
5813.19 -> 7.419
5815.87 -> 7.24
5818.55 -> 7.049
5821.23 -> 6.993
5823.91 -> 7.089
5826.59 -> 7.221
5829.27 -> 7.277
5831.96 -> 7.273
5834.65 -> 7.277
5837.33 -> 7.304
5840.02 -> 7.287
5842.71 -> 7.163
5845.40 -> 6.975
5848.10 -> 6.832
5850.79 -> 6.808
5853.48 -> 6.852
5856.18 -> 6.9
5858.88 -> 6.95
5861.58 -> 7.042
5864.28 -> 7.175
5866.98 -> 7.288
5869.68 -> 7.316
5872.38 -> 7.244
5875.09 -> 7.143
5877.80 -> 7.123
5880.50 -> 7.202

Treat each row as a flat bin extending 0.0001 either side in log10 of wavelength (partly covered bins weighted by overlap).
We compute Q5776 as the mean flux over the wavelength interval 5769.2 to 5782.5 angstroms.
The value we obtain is 7.55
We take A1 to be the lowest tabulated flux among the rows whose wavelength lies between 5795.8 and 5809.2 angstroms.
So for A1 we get 7.382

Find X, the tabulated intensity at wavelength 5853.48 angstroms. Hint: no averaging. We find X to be 6.852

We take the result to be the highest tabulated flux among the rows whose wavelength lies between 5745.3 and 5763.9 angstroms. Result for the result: 7.592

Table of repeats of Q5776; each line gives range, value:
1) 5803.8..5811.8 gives 7.55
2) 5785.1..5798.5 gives 7.33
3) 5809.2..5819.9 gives 7.3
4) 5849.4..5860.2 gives 6.88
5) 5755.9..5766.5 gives 7.41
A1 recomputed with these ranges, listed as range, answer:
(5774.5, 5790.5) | 7.325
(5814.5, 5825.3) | 6.993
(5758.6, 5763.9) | 7.373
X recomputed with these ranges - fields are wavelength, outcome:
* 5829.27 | 7.277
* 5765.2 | 7.508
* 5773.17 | 7.556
